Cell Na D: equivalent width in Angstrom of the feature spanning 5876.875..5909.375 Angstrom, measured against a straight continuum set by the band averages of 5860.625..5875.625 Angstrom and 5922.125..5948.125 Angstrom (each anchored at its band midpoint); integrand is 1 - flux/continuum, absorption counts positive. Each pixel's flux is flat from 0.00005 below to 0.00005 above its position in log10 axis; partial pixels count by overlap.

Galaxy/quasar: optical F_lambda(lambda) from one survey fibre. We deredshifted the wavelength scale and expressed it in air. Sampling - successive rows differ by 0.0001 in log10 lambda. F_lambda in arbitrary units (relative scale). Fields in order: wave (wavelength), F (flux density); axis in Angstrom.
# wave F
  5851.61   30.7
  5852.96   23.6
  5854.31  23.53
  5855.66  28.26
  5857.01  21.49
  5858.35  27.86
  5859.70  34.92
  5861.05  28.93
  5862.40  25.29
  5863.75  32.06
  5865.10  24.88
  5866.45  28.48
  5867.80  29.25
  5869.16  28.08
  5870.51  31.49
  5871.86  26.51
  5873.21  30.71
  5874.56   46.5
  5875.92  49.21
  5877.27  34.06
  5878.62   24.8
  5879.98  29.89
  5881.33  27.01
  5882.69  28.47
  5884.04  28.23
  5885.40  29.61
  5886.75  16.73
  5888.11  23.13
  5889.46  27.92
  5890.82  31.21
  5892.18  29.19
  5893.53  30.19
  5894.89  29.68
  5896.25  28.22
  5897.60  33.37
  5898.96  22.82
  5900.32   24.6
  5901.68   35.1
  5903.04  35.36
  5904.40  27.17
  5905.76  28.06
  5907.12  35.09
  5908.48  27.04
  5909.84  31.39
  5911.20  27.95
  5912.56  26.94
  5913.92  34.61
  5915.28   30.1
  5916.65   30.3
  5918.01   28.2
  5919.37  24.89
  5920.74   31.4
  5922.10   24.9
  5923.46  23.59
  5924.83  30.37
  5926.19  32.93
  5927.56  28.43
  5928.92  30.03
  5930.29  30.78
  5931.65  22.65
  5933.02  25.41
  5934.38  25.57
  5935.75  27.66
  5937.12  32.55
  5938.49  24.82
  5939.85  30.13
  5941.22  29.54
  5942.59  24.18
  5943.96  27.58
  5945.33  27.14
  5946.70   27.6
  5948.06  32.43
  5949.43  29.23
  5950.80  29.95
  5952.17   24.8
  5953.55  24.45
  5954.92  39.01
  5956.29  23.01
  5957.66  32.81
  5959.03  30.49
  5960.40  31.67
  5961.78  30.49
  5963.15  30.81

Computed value 1.1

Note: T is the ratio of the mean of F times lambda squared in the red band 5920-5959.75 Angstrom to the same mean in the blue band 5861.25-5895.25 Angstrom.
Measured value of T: 0.98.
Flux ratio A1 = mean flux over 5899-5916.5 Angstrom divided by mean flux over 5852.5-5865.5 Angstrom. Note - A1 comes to 1.10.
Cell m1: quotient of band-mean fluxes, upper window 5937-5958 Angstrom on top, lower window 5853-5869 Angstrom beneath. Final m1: 1.04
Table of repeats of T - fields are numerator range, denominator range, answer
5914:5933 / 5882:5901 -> 1.05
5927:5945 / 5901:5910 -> 0.89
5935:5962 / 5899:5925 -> 1.01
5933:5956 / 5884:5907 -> 1.01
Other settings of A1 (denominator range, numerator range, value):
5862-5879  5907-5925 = 0.90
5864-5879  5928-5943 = 0.86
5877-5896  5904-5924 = 1.04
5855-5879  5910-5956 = 0.92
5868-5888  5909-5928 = 0.95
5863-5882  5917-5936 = 0.88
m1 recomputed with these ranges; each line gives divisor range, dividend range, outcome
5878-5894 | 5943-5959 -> 1.06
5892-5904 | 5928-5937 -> 0.92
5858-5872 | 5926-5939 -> 0.96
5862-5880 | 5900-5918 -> 0.96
